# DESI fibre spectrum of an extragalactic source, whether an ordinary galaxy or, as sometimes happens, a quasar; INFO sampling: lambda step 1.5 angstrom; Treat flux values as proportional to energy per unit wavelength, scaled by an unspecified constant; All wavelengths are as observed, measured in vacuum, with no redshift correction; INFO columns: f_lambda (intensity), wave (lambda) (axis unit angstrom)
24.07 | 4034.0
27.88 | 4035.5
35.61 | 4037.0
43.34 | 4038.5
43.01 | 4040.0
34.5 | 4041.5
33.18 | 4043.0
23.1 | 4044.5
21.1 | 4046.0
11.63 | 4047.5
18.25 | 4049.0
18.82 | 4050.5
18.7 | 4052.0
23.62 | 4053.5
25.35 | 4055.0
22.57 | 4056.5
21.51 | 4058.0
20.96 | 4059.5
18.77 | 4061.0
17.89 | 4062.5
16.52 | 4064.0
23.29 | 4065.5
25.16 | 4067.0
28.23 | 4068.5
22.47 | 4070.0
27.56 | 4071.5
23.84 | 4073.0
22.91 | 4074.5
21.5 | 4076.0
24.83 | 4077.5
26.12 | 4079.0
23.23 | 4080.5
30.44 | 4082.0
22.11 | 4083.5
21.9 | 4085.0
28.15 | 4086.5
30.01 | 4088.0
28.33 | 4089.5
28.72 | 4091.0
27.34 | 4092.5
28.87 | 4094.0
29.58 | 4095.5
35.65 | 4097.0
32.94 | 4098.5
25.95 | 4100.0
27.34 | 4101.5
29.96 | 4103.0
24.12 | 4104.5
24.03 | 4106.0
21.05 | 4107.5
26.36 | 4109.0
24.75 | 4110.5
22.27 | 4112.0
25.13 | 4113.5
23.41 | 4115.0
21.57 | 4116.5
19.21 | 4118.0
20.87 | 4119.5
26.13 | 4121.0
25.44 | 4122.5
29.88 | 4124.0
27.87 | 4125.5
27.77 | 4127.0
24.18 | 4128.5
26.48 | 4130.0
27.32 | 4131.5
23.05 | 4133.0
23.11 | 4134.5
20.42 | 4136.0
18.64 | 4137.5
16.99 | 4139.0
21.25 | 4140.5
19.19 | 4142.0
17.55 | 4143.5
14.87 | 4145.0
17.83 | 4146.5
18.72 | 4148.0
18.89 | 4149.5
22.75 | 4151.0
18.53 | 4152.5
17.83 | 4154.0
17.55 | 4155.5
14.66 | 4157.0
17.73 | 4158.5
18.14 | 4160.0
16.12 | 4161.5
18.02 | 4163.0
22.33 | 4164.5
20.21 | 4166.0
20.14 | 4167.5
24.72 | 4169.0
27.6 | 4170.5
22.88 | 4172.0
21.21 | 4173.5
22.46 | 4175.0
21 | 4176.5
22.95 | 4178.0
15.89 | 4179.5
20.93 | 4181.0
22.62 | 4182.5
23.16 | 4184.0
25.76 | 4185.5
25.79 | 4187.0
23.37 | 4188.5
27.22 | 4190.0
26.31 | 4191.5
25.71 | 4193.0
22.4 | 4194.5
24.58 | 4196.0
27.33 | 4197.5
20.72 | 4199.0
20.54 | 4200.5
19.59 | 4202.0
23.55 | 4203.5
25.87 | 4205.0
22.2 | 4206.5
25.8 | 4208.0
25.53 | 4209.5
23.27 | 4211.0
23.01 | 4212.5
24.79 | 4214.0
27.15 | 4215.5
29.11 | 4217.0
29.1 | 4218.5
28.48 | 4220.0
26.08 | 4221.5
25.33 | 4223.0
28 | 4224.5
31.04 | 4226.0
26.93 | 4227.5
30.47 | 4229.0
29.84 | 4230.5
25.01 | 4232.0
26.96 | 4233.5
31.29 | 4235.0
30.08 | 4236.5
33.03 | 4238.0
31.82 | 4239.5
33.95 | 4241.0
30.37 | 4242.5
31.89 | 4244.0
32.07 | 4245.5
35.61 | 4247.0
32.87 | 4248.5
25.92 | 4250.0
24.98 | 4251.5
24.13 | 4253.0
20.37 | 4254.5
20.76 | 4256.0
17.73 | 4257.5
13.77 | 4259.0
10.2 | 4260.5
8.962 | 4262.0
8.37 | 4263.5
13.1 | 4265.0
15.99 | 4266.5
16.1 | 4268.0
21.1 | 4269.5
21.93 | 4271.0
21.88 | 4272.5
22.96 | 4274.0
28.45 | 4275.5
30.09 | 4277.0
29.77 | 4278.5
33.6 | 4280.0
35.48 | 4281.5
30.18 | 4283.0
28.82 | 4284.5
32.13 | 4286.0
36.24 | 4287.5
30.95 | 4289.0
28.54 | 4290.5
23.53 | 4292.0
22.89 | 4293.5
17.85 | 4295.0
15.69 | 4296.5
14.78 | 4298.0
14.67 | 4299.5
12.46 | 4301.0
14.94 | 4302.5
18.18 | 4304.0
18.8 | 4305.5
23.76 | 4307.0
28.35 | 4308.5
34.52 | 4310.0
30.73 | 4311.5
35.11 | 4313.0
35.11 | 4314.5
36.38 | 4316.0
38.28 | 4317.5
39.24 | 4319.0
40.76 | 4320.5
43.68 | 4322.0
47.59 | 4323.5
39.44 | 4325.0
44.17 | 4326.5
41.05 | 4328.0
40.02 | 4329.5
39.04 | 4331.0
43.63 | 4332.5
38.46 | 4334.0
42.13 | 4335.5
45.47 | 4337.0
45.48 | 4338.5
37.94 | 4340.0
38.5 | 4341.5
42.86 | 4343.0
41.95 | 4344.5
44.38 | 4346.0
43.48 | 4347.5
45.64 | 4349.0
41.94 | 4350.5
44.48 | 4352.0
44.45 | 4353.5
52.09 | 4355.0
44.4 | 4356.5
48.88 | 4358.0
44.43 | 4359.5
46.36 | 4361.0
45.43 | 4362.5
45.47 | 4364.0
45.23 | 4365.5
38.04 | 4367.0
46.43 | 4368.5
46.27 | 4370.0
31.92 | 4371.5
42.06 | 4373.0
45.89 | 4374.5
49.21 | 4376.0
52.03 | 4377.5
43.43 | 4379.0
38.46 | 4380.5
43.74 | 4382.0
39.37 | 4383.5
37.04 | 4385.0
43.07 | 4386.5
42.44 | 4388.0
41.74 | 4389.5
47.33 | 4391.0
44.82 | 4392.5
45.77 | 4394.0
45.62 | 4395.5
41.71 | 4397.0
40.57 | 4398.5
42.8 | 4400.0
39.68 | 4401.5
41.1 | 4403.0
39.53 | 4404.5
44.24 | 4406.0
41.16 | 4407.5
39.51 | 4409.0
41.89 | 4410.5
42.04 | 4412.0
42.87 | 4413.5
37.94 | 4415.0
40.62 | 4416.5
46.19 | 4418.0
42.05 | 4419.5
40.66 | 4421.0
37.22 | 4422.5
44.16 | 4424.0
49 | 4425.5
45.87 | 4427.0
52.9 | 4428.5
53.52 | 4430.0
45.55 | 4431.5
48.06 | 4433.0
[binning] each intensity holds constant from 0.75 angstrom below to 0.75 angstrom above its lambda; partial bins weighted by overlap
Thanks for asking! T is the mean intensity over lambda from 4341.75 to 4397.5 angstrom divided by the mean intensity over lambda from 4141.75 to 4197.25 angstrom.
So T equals 2.08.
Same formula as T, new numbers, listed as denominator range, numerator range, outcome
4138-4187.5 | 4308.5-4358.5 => 2.05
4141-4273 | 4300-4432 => 1.78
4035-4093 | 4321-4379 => 1.73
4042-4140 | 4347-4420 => 1.78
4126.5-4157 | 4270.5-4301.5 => 1.25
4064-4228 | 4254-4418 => 1.48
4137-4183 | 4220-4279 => 1.26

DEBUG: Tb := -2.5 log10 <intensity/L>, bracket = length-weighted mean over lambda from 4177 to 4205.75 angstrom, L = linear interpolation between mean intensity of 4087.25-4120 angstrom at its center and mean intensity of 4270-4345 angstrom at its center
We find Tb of 0.22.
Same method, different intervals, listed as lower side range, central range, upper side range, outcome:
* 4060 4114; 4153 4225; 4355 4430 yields 0.344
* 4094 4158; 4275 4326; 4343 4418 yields 0.257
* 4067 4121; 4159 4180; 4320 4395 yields 0.416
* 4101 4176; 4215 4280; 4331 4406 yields 0.248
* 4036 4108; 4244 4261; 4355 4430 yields 0.426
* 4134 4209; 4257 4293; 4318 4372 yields 0.428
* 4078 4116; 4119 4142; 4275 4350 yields 0.162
